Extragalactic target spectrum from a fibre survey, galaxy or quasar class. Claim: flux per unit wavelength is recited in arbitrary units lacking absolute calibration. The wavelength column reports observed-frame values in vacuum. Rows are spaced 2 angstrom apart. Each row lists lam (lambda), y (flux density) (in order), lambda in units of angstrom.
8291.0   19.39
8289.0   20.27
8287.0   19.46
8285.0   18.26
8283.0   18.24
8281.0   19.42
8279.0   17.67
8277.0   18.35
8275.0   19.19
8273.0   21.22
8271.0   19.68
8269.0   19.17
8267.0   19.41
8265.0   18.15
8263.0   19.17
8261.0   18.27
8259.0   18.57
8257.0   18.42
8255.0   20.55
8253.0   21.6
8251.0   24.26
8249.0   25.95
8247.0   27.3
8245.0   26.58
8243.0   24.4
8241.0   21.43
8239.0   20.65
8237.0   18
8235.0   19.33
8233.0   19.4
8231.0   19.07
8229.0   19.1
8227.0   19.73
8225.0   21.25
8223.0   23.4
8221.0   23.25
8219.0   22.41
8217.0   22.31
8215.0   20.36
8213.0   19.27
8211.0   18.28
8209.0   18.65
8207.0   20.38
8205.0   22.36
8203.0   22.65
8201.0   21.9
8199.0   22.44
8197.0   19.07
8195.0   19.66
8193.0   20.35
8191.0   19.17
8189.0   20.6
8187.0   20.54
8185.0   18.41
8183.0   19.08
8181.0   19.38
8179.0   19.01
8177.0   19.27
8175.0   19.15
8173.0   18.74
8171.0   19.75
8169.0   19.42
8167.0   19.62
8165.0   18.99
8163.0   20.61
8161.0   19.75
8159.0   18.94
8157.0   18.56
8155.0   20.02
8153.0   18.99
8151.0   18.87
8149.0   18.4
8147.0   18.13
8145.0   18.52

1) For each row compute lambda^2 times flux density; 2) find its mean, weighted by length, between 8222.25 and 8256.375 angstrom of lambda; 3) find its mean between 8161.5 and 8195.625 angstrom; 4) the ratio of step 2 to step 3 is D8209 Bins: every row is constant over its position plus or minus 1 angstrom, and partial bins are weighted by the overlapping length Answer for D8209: 1.14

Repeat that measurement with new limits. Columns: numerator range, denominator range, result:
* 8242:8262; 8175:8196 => 1.18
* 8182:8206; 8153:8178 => 1.07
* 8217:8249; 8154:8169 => 1.14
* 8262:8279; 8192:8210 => 0.94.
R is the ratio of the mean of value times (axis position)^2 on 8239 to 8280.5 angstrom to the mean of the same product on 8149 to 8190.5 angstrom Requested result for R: 1.11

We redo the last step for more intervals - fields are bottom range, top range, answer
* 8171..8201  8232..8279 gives 1.07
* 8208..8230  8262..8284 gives 0.93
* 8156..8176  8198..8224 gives 1.12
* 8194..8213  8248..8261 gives 1.05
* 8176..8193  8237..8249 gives 1.23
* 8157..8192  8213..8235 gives 1.09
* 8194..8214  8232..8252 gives 1.12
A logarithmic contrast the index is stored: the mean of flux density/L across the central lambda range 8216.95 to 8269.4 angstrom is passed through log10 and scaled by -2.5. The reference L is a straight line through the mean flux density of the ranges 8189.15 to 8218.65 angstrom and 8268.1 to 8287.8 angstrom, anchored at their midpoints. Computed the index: -0.07 mag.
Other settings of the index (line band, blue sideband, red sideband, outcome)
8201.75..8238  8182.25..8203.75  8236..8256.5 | 0.06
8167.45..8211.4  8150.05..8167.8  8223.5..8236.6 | -0.02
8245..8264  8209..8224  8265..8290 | -0.10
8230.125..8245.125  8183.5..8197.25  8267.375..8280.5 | -0.07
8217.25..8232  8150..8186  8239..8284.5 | -0.06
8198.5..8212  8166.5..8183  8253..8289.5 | -0.09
